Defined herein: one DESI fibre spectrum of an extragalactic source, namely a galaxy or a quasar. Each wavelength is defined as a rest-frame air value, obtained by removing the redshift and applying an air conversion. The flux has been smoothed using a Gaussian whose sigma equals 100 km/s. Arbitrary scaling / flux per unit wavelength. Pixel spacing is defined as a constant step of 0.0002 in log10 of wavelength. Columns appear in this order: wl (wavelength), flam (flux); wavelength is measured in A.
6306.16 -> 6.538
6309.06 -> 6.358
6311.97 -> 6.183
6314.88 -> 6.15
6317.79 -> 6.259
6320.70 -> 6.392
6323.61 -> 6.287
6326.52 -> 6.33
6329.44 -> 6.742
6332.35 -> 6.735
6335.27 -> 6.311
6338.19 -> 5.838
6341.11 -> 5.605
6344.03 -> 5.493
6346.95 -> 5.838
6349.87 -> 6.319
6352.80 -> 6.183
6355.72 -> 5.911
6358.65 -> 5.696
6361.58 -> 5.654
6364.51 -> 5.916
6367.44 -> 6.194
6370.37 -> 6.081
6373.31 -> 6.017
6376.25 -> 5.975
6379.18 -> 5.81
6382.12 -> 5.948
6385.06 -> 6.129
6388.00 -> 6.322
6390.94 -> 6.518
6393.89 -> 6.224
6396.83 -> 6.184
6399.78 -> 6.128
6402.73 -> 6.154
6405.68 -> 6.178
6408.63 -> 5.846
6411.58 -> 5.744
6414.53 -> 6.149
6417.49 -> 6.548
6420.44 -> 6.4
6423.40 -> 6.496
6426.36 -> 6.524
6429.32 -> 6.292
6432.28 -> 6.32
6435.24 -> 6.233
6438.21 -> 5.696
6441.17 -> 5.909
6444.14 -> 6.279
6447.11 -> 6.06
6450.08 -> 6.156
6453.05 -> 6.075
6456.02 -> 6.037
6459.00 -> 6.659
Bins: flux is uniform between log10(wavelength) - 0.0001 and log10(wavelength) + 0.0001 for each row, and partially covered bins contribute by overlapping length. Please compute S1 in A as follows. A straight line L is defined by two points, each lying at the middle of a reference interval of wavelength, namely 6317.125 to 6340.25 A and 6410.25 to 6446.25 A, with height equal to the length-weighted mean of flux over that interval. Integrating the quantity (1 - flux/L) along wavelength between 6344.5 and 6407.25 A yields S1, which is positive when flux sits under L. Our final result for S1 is 2.26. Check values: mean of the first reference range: 6.35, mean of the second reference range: 6.21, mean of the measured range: 6.06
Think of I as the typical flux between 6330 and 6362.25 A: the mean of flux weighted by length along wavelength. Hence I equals 5.99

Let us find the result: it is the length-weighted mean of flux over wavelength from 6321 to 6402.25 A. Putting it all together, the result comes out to 6.09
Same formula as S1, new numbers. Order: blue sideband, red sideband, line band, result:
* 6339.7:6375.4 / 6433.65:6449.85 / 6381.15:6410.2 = -0.9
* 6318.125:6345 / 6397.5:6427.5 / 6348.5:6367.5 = 0.7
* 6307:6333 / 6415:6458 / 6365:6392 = 0.9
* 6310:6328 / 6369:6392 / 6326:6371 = 1.0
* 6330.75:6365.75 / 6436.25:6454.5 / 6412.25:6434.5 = -1.3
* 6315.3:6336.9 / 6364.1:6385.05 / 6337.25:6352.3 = 1.0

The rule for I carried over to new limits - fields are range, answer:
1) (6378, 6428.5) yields 6.2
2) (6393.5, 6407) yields 6.17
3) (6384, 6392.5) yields 6.33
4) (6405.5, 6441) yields 6.19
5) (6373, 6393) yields 6.11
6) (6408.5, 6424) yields 6.21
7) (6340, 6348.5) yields 5.66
